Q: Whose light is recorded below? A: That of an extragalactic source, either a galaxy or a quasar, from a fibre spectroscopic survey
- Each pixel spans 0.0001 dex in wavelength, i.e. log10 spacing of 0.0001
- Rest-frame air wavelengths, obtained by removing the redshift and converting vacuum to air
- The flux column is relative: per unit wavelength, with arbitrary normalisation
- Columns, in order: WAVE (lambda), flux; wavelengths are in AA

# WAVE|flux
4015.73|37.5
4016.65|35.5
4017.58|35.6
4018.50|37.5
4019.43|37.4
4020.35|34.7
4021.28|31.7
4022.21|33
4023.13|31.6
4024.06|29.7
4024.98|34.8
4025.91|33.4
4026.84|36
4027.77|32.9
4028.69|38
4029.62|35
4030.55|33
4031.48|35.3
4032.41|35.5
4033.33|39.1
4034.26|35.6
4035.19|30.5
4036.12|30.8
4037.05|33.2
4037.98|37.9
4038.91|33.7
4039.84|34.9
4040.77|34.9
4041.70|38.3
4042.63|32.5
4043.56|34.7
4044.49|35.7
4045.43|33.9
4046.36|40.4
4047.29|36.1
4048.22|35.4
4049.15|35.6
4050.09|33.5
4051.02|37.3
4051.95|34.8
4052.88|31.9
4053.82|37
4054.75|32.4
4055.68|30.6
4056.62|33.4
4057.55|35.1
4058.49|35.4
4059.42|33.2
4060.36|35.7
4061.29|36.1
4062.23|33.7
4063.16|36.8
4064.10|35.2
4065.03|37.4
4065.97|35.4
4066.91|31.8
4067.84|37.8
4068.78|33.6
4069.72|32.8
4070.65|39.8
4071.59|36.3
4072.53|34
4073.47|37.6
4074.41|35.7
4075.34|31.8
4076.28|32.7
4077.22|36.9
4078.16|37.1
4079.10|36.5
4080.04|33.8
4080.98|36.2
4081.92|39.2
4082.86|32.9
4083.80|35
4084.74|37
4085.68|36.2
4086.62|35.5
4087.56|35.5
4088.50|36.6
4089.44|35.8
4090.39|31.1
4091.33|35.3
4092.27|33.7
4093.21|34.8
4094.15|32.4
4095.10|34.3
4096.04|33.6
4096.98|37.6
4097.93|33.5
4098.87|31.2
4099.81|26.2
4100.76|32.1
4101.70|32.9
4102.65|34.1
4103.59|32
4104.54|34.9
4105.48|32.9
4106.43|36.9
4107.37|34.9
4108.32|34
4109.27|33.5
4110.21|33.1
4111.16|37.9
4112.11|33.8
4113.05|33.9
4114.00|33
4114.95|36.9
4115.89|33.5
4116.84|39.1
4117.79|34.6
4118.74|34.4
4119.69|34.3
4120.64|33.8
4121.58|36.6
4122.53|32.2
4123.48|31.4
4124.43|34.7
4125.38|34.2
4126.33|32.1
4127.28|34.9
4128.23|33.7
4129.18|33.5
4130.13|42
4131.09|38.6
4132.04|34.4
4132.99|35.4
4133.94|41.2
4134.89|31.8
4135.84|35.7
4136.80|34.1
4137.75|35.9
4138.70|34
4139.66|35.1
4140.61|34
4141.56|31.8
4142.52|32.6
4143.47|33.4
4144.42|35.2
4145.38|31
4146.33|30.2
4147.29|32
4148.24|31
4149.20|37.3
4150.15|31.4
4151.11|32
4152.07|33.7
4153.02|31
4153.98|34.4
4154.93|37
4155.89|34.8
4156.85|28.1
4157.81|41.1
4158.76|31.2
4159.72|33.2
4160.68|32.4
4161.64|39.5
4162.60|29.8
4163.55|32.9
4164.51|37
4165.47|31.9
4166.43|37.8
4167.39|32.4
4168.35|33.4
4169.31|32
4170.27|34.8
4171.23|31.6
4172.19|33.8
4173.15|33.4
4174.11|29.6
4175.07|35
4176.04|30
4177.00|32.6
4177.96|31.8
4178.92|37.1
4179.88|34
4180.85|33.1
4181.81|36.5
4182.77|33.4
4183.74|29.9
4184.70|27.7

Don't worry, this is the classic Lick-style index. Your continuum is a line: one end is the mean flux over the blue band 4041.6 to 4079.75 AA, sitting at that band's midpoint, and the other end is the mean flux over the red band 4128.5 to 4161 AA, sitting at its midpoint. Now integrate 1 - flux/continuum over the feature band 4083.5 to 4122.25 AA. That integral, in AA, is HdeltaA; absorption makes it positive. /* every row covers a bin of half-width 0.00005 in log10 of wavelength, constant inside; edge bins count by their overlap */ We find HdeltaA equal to 0.3 AA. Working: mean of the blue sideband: 35.1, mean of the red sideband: 34.1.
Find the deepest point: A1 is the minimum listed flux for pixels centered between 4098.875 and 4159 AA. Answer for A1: 26.2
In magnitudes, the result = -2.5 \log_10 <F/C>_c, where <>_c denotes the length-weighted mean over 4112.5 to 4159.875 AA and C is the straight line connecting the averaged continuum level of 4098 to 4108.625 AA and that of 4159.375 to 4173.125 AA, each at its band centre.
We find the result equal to -0.03 mag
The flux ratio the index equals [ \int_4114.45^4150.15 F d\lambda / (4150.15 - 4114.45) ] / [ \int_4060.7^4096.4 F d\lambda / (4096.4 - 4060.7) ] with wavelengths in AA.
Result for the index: 0.98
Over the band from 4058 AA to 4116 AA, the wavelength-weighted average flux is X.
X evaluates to 34.7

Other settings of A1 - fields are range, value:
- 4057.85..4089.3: 31.8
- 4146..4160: 28.1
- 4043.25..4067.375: 30.6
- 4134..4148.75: 30.2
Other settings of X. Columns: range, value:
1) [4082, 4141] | 34.6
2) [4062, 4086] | 35.5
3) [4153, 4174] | 33.8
